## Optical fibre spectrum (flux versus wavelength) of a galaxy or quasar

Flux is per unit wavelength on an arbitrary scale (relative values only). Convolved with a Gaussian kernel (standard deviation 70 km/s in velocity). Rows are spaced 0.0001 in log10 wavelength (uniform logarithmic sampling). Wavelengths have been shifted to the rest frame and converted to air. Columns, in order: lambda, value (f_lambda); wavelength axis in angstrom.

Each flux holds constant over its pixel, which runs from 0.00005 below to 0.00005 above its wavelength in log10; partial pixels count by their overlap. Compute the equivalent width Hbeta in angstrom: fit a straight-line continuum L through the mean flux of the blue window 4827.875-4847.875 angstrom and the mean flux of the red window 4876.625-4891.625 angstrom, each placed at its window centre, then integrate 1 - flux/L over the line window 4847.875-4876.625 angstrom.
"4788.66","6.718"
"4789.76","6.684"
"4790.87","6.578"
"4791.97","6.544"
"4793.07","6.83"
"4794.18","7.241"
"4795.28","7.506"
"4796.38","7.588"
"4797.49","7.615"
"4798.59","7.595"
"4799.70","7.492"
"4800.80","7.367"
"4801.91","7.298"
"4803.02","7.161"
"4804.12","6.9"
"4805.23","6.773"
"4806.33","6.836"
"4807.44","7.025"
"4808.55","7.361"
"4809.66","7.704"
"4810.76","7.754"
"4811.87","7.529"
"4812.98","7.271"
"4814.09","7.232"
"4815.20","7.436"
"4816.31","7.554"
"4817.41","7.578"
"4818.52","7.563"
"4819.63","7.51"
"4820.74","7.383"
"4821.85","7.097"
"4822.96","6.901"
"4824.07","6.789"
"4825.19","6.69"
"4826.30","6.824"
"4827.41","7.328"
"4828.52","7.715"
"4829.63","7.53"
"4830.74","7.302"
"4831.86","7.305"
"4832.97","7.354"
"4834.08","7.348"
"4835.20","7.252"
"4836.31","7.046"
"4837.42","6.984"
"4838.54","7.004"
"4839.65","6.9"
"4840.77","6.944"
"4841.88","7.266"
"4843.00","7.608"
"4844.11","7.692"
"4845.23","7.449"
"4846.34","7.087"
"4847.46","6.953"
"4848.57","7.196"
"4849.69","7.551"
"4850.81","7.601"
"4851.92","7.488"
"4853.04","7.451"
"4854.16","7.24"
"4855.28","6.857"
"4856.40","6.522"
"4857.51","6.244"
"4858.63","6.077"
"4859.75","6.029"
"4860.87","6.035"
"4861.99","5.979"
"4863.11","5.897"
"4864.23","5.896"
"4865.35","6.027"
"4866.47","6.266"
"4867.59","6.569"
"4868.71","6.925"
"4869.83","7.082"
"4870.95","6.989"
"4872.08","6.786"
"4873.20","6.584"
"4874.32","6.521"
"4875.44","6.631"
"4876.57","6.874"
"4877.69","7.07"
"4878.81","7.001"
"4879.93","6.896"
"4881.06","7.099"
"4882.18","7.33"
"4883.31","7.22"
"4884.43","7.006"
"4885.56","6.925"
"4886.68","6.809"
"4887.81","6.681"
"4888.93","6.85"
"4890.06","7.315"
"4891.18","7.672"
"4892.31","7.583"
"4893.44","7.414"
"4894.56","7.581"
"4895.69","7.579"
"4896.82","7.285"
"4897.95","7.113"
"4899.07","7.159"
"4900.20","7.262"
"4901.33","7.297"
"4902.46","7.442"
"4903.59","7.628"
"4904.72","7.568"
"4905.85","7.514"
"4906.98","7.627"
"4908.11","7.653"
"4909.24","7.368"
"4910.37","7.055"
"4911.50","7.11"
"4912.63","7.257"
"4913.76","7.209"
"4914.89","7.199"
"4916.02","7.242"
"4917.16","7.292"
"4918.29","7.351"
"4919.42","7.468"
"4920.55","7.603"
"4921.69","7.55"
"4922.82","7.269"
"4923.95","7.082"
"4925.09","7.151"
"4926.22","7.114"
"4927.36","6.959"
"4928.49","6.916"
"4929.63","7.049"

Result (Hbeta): 2.0 angstrom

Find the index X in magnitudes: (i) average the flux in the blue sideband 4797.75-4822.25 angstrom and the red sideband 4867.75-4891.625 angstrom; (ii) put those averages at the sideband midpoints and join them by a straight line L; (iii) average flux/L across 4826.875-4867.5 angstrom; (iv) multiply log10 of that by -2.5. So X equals 0.03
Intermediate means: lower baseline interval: 7.34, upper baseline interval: 6.96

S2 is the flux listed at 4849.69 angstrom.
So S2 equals 7.551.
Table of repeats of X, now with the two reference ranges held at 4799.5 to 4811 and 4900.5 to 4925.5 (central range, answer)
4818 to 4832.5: 0.00 mag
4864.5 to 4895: 0.06 mag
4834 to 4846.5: 0.01 mag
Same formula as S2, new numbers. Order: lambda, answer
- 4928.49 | 6.916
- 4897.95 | 7.113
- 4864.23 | 5.896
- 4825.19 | 6.69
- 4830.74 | 7.302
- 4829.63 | 7.53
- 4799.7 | 7.492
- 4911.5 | 7.11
